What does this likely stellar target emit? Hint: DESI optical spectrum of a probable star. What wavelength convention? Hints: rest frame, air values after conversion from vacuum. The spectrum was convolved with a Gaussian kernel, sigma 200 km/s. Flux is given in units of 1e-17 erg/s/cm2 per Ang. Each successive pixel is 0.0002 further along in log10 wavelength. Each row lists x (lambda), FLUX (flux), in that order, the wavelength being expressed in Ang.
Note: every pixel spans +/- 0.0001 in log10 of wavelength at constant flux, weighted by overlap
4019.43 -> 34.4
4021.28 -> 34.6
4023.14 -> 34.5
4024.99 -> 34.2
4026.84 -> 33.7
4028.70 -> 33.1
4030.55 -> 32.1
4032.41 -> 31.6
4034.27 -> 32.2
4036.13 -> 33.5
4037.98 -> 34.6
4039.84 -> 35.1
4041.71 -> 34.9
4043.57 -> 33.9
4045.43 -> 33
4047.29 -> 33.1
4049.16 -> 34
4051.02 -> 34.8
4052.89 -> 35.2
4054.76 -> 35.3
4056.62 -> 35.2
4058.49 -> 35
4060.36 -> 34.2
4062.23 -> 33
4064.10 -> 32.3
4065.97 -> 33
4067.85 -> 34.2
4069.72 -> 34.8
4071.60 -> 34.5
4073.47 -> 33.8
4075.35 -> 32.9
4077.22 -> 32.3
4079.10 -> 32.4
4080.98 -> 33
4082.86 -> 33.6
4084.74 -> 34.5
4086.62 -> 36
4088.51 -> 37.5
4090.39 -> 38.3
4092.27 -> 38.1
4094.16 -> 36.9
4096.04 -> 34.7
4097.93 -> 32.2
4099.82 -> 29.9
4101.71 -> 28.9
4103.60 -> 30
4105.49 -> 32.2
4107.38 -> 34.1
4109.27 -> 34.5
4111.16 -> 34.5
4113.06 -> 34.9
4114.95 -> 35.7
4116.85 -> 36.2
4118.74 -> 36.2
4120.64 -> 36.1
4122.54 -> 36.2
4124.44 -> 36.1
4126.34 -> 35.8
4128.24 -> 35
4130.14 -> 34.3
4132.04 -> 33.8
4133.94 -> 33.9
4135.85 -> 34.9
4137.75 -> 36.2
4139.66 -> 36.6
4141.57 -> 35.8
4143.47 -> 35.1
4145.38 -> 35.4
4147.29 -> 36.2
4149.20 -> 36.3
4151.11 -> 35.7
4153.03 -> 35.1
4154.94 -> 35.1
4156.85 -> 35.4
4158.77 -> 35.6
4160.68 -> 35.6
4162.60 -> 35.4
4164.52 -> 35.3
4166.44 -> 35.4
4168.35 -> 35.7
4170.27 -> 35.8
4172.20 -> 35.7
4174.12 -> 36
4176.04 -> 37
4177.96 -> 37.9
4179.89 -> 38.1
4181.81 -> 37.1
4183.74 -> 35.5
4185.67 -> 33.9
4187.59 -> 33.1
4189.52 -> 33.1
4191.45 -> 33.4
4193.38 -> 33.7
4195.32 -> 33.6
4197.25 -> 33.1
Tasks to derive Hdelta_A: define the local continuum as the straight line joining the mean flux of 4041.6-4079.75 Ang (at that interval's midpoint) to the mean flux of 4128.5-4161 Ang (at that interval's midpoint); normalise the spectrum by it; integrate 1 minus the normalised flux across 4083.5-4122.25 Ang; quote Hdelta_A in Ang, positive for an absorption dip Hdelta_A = 0.0 Ang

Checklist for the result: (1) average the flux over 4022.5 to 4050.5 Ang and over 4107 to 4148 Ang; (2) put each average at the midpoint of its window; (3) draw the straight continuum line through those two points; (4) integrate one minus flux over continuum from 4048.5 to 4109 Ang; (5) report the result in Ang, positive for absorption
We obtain 0.8 Ang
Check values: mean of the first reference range 33.6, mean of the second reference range 35.4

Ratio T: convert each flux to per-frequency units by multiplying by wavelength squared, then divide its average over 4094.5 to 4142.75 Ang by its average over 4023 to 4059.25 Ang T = 1.1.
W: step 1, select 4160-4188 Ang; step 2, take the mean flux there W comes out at 35.9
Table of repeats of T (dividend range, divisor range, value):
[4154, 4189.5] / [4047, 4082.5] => 1.11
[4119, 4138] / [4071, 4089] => 1.06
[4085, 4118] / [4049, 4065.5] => 1.02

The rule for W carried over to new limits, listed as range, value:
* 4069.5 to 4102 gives 34.2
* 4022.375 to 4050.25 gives 33.6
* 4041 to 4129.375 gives 34.3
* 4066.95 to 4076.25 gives 34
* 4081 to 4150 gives 34.9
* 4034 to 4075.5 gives 34.1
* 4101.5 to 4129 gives 34.6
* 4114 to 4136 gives 35.4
